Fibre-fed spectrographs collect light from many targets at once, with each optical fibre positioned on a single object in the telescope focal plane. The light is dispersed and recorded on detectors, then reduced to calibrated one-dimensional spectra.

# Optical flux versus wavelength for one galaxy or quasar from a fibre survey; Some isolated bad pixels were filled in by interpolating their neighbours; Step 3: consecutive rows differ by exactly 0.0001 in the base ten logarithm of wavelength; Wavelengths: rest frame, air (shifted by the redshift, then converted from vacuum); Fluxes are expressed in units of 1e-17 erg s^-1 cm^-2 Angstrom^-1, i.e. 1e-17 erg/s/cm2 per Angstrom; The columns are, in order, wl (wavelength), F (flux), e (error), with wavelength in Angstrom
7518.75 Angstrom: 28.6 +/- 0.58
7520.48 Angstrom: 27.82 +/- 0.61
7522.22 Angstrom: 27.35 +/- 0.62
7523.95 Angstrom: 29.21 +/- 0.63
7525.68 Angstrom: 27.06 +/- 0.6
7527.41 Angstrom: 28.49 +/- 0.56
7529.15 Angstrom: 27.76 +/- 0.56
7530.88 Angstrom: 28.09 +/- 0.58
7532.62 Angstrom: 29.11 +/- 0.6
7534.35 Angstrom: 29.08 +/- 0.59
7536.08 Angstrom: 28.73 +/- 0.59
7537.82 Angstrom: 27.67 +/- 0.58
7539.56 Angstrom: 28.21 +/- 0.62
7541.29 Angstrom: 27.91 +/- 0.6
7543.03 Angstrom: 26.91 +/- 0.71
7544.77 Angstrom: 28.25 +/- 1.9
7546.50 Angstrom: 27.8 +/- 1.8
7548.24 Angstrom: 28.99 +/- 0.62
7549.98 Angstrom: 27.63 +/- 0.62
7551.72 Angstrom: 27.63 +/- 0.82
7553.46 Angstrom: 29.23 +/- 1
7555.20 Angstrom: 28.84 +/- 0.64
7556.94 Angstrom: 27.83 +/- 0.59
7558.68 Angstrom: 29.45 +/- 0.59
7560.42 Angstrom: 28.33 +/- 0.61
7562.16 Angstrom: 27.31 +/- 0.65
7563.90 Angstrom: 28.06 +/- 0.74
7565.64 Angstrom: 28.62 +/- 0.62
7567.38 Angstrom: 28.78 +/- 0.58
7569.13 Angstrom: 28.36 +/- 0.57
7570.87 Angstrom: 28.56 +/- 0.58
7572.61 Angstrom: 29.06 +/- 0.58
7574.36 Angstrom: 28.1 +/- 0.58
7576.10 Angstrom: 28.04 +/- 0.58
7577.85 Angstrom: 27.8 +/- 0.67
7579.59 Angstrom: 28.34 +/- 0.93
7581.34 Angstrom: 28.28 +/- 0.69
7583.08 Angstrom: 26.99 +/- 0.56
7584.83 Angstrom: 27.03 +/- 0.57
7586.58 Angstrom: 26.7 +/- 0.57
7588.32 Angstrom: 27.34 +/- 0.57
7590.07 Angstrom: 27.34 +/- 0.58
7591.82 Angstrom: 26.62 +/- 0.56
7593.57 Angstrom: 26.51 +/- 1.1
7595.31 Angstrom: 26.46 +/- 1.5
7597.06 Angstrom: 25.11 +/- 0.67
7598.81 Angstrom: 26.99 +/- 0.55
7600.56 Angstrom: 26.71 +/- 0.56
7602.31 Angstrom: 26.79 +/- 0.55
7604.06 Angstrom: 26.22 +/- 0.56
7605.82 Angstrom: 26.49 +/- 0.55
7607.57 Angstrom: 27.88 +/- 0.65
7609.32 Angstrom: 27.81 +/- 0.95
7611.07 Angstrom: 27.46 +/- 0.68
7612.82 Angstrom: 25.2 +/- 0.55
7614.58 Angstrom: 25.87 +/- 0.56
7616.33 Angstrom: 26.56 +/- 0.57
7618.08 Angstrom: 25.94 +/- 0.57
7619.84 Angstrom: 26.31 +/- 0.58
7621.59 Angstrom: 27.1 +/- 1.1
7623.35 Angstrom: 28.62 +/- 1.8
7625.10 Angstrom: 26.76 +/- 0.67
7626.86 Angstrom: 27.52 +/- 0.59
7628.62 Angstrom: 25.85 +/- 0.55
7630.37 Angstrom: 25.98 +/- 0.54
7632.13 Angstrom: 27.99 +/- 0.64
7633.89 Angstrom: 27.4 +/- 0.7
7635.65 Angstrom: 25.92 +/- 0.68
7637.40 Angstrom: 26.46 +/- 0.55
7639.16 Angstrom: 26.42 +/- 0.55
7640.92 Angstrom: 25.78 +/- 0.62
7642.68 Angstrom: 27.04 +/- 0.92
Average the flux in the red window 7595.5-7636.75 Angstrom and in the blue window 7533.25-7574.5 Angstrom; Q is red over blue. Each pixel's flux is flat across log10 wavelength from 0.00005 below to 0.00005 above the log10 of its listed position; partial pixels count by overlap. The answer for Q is 0.94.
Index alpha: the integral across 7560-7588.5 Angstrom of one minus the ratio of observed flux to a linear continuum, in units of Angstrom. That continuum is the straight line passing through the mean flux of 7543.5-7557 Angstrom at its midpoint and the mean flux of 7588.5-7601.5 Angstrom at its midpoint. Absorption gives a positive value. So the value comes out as -0.7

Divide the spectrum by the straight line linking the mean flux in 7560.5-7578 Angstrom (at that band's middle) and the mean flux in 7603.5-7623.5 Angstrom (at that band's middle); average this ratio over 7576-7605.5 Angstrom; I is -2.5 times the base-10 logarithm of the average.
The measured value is 0.02 mag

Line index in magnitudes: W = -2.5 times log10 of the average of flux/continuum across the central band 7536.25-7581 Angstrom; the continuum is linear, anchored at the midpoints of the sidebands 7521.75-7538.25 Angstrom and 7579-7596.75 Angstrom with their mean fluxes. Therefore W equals -0.021 mag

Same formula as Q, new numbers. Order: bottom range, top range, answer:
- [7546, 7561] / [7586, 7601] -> 0.94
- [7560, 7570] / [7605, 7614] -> 0.95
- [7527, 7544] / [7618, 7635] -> 0.96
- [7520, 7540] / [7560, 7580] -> 1.00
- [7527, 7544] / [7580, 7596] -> 0.96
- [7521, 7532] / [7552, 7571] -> 1.02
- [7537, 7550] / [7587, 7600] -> 0.95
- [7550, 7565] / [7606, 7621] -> 0.94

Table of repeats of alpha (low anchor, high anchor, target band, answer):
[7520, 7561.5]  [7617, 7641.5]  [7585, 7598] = 0.4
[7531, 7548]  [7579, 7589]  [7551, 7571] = -0.4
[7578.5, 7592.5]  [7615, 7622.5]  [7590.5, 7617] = 0.3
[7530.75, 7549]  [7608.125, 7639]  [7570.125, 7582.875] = -0.3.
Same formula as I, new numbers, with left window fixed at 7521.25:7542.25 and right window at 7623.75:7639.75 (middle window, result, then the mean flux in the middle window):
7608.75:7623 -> 0.017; 26.6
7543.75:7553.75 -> -0.008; 28.2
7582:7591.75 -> 0.014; 27.1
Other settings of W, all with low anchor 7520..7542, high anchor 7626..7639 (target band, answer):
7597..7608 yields 0.021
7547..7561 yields -0.023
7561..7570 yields -0.021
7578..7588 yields -0.002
